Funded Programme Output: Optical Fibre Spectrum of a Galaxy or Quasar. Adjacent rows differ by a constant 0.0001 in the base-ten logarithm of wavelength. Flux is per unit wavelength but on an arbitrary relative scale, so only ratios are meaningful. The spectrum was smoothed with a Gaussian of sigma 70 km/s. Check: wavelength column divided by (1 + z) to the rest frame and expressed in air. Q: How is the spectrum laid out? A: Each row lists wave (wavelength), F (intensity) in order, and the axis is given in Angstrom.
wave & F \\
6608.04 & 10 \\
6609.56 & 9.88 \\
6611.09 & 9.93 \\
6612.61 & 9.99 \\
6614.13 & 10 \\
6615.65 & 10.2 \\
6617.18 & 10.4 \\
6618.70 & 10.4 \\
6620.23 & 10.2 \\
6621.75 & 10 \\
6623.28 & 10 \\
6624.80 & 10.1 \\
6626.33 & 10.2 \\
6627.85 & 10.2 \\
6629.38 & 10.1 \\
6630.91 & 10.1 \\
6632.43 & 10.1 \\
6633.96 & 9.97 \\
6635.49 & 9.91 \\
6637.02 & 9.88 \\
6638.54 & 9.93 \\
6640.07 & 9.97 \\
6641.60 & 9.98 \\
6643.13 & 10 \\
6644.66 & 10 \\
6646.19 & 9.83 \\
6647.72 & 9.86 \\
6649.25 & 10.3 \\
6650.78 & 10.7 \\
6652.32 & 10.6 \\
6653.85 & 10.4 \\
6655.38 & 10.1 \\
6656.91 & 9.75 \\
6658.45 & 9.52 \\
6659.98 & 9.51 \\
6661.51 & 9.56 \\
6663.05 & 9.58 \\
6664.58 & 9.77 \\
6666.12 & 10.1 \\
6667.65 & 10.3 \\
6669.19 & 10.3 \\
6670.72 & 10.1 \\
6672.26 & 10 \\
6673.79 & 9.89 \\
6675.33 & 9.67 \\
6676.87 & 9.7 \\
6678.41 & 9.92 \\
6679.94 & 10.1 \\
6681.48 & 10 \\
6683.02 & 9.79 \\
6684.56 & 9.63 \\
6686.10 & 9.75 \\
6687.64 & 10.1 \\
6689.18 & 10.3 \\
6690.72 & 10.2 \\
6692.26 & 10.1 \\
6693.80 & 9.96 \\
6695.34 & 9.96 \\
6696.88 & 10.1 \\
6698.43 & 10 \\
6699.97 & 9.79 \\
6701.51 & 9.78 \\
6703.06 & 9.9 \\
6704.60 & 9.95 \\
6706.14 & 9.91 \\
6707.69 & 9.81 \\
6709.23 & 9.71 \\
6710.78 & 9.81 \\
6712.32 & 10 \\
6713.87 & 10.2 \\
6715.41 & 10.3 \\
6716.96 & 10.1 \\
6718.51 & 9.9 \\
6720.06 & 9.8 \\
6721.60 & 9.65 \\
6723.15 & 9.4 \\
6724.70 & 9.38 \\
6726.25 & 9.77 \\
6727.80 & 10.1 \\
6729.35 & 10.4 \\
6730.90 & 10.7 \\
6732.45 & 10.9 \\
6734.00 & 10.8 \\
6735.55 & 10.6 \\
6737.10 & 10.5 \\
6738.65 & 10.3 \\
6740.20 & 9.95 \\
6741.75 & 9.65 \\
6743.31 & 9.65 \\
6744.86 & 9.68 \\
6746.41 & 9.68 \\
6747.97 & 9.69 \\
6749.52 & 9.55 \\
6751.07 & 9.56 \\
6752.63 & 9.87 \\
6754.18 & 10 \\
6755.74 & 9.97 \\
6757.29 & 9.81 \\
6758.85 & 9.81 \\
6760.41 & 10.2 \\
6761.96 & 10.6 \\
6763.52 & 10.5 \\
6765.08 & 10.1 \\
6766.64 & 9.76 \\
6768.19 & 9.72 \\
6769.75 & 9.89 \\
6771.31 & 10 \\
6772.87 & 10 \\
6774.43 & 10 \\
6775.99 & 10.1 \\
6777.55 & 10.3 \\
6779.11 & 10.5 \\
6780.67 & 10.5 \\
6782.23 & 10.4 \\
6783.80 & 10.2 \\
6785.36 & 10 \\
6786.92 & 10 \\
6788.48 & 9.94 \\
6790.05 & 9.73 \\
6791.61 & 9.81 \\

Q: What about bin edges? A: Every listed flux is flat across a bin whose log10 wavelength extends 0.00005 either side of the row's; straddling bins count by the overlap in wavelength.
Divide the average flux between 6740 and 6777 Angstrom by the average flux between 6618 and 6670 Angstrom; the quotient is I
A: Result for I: 1.0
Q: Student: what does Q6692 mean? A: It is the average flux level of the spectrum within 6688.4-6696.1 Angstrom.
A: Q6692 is 10.1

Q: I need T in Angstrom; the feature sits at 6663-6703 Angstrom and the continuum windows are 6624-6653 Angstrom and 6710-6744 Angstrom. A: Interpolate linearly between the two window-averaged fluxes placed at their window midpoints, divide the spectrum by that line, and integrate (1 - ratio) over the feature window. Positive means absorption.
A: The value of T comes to 0.49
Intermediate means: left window 10.1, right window 10.1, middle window 9.96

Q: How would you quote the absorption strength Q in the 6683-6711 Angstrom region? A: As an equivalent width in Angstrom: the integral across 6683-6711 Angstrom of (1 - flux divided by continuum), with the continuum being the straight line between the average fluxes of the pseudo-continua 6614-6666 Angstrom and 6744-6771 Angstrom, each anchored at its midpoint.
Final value 0.1 Angstrom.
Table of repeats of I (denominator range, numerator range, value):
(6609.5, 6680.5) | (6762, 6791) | 1.01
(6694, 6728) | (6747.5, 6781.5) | 1.02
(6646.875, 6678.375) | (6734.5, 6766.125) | 1.00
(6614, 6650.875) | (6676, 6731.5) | 0.99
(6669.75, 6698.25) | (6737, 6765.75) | 1.00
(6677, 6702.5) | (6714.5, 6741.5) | 1.02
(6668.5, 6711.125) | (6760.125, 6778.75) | 1.02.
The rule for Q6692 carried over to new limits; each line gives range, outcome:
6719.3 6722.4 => 9.74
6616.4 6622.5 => 10.2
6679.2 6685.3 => 9.87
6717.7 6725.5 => 9.62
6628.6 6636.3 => 10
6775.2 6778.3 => 10.2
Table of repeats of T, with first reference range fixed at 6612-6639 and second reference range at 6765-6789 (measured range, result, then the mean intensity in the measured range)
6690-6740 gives 0.2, 10.1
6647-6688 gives 0.5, 9.96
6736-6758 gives 0.5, 9.86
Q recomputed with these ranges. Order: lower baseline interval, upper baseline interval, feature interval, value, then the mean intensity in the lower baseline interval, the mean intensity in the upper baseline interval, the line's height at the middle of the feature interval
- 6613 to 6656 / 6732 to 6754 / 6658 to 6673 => 0.3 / 10.1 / 10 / 10.1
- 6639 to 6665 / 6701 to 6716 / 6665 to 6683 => -0.1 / 9.97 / 9.94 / 9.96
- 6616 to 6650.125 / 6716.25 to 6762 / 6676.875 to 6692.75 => 0.1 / 10.1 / 9.99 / 10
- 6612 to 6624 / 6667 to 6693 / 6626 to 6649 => 0.2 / 10.1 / 9.99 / 10.1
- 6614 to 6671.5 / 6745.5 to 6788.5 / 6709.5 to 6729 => 0.3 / 10.1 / 10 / 10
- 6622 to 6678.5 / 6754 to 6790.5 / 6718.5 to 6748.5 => 0.1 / 10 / 10.1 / 10.1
